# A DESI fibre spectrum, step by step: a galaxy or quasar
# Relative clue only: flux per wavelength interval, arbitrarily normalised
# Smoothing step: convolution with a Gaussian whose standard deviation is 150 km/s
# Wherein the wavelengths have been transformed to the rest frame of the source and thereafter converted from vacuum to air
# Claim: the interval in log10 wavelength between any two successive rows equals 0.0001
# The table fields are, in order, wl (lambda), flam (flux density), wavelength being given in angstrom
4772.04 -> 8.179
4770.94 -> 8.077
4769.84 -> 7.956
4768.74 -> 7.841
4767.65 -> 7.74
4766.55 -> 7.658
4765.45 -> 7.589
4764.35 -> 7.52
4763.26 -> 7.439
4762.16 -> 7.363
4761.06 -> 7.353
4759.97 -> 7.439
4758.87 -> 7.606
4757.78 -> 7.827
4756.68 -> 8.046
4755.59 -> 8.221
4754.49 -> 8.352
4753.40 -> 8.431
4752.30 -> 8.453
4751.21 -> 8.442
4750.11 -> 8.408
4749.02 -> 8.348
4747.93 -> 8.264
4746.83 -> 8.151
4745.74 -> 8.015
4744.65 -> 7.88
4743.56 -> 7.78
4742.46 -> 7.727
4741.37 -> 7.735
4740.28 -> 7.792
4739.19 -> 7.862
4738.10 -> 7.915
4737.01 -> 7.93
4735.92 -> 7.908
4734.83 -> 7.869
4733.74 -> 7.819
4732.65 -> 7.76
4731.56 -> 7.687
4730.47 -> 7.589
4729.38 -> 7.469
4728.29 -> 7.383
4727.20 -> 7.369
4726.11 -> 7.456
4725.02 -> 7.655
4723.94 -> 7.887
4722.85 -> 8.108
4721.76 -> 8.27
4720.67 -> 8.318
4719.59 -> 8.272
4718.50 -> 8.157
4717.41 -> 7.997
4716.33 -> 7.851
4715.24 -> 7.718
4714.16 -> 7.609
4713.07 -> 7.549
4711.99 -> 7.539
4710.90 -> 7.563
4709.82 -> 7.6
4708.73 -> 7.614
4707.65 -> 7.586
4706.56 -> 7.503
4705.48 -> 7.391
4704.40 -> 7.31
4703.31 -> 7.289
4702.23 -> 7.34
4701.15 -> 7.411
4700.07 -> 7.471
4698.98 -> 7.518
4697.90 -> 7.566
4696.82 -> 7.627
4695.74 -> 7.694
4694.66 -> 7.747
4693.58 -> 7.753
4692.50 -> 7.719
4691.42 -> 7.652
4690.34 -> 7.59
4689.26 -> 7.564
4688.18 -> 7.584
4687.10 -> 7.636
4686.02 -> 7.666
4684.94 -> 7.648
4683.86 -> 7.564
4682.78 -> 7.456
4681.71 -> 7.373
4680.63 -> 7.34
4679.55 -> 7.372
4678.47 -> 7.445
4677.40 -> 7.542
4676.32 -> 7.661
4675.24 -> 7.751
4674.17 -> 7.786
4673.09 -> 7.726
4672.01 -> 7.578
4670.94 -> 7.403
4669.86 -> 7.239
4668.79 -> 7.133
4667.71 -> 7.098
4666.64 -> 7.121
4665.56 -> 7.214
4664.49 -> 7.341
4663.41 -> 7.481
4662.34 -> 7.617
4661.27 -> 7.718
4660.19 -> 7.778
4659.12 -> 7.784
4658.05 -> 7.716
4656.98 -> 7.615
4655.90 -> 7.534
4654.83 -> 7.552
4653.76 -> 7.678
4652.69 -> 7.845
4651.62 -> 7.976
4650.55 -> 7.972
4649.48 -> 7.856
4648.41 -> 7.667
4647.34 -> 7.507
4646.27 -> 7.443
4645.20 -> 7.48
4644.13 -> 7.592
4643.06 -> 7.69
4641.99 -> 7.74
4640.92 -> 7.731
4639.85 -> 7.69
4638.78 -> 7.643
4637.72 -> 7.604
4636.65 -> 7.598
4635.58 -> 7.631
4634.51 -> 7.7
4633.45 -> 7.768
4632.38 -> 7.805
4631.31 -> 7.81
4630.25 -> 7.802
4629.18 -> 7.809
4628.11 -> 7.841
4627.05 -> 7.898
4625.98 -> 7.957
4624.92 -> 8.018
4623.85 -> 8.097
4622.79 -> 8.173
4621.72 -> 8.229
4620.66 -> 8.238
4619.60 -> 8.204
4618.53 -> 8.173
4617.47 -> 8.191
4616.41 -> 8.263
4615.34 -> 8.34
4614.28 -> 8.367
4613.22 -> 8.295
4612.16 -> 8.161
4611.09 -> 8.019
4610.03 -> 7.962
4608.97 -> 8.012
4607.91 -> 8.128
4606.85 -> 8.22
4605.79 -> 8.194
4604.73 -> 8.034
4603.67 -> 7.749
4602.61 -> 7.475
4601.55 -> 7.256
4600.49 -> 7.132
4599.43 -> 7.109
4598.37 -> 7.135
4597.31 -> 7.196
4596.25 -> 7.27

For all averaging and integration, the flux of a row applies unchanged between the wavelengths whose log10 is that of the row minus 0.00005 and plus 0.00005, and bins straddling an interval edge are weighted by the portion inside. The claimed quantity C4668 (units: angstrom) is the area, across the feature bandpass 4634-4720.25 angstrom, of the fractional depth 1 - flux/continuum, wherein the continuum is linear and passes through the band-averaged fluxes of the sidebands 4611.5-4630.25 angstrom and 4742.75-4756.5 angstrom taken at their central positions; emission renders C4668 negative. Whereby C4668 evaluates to 5.94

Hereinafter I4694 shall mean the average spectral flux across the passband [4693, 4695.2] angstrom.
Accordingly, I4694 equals 7.76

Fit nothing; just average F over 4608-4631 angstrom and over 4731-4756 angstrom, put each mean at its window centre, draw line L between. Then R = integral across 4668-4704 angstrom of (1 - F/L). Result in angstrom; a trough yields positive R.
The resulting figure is 2.3 angstrom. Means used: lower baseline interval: 8.1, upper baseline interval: 8.03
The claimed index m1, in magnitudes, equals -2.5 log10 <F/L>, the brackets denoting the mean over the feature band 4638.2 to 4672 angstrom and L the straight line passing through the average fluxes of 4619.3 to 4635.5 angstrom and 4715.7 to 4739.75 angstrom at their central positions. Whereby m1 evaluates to 0.05 mag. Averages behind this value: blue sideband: 7.95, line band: 7.58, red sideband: 7.84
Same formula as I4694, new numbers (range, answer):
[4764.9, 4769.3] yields 7.71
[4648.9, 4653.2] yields 7.92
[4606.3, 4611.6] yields 8.08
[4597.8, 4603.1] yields 7.21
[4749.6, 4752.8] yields 8.43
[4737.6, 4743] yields 7.81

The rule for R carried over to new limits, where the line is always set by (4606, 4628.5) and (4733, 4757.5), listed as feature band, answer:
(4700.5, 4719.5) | 1.1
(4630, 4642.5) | 0.6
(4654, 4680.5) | 2.0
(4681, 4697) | 0.9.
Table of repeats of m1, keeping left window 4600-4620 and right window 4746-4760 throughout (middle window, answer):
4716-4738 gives 0.04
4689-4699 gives 0.06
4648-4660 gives 0.04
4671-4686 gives 0.07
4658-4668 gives 0.08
